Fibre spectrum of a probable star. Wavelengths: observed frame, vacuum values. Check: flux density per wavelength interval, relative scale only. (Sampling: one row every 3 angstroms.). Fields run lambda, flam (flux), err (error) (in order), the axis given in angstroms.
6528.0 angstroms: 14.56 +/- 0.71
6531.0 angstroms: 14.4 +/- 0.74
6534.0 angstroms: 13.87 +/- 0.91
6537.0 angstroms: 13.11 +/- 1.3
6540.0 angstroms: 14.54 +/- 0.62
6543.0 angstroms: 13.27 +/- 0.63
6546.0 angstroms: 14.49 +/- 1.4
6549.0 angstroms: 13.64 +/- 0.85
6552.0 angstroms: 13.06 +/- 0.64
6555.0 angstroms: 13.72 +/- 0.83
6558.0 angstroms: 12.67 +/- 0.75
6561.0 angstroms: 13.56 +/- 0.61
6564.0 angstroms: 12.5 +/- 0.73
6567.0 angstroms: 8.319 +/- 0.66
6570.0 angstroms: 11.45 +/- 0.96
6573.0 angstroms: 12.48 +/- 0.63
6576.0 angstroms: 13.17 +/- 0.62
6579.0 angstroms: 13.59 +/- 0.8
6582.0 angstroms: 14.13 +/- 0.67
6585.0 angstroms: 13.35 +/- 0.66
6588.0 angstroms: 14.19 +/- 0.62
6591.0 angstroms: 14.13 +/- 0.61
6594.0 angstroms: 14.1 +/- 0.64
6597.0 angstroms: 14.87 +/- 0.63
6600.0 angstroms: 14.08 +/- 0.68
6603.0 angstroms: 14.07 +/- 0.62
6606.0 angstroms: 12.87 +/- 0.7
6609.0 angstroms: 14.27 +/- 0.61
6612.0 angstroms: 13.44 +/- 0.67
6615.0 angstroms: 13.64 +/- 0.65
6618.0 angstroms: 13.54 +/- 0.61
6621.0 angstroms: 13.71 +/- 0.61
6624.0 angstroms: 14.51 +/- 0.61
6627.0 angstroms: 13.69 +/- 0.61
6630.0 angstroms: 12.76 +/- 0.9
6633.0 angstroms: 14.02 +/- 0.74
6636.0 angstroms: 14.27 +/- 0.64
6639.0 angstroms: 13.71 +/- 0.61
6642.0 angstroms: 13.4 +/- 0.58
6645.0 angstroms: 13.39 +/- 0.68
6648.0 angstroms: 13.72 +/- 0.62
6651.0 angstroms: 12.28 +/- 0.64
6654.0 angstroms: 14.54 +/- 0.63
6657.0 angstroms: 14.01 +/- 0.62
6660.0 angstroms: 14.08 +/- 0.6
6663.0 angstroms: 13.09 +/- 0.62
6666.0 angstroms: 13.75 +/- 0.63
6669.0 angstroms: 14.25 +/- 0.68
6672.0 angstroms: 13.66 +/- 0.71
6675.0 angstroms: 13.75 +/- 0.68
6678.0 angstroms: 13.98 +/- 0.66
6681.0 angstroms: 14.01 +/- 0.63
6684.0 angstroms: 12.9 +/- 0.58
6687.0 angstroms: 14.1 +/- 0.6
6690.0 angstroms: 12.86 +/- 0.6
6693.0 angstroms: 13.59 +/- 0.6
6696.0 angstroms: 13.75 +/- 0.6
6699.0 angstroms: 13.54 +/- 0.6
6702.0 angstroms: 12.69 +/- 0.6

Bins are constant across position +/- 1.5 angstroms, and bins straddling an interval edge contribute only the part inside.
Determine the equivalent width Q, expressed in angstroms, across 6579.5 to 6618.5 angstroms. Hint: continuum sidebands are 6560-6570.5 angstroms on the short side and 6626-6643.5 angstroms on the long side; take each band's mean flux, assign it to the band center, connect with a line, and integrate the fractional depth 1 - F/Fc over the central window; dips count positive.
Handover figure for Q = -4.5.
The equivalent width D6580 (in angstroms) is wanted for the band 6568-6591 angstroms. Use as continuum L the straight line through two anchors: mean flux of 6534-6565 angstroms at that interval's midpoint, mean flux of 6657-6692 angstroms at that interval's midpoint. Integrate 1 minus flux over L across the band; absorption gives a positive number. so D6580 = 0.7 angstroms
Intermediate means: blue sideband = 13.5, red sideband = 13.7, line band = 13.1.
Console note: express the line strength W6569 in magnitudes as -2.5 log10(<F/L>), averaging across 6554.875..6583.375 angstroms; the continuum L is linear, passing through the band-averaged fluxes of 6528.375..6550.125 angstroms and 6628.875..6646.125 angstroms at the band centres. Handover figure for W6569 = 0.11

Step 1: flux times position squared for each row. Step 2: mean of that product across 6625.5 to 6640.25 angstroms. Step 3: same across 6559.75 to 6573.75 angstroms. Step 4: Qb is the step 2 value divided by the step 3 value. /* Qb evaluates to 1.21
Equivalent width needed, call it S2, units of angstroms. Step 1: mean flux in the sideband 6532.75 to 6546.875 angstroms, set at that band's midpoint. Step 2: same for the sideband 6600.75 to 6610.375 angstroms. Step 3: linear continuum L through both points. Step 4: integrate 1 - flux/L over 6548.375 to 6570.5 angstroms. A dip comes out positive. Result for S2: 2.3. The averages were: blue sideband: 13.8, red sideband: 13.8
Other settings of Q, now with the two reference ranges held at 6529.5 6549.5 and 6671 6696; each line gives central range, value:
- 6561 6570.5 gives 1.9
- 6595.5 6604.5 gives -0.4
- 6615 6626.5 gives -0.1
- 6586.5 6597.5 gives -0.4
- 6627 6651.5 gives 0.4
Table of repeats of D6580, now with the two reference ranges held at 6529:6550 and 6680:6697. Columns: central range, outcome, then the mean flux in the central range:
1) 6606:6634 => 0.0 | 13.7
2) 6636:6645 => 0.0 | 13.6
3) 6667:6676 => -0.2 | 13.9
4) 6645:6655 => 0.1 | 13.4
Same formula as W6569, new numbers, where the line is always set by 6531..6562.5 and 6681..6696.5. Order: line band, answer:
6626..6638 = -0.012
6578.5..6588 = -0.015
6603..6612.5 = -0.005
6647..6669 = -0.014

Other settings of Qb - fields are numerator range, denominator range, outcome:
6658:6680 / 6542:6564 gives 1.07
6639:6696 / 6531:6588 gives 1.07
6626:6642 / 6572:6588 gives 1.03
